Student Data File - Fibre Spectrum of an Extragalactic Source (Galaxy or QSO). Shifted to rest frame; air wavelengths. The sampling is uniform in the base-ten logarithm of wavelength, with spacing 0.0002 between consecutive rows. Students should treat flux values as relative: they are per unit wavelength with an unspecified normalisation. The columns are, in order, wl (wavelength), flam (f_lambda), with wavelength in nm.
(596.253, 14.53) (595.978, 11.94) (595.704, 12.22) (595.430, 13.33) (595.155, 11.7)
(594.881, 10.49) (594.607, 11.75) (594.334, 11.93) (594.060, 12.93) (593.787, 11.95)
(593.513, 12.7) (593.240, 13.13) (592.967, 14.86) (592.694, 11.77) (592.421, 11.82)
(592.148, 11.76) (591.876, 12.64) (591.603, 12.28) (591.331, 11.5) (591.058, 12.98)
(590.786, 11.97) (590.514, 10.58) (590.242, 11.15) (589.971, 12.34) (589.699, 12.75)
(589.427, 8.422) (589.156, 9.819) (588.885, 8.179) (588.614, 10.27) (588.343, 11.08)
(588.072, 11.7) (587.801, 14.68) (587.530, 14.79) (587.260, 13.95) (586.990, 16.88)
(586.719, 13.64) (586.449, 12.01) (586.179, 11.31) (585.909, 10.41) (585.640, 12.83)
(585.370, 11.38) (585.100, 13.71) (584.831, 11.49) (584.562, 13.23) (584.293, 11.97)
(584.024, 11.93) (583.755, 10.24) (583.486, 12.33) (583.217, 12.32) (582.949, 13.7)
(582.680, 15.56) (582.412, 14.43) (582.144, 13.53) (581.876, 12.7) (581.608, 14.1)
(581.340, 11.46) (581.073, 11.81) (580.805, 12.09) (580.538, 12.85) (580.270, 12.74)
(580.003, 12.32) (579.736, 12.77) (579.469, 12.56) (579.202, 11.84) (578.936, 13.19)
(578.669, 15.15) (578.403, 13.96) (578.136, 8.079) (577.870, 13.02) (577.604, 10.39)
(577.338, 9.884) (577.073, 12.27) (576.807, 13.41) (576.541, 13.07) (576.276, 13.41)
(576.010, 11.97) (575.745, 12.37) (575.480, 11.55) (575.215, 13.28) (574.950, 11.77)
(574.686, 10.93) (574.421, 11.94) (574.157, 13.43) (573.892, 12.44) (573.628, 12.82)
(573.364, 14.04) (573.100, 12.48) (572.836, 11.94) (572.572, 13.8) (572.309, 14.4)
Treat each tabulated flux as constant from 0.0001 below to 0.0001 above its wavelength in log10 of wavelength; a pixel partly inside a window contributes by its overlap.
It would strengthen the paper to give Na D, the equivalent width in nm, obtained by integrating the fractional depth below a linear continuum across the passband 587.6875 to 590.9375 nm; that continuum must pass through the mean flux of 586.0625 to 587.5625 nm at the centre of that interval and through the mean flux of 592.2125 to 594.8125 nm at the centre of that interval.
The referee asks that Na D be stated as 0.54 nm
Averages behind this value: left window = 13.7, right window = 12.5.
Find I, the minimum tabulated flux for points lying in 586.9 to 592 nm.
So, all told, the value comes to 8.179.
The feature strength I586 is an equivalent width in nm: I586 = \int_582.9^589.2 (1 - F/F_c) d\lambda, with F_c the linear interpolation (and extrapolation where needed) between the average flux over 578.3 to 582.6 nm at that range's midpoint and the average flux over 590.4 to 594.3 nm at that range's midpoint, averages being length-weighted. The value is 0.21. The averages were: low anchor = 13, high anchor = 12.3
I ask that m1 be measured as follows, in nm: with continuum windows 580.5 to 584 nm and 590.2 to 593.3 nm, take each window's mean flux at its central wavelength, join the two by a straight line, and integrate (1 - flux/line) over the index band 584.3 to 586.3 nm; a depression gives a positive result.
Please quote 0.09 nm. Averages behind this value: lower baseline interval 12.8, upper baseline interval 12.2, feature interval 12.1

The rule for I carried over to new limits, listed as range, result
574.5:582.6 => 8.079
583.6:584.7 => 10.24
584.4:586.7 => 10.41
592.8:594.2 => 11.95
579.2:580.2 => 11.84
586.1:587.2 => 11.31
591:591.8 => 11.5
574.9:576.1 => 11.55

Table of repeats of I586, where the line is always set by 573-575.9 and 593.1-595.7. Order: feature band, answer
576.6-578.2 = 0.132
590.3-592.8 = 0.071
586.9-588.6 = -0.168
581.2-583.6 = -0.193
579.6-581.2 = -0.006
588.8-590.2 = 0.210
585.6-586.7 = 0.051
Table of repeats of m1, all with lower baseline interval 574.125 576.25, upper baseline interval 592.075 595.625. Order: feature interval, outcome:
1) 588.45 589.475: 0.25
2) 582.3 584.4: -0.10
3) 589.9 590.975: 0.07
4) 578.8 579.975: -0.04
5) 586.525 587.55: -0.20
